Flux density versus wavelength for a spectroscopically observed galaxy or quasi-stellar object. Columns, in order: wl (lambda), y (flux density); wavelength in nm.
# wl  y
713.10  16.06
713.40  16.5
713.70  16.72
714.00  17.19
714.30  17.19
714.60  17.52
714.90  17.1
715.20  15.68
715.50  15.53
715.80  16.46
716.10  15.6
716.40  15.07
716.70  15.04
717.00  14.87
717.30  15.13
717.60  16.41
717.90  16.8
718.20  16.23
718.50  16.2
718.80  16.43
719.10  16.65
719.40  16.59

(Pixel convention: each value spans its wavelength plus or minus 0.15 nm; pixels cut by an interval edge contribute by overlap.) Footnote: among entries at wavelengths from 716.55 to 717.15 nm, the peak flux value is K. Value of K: 15.04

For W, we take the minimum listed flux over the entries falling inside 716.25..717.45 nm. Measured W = 14.87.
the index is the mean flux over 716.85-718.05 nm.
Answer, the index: 15.8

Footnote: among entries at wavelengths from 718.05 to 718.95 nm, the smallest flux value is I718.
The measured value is 16.2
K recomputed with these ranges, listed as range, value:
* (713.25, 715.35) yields 17.52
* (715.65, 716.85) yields 16.46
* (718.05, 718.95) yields 16.43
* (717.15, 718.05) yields 16.8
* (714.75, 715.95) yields 17.1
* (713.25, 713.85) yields 16.72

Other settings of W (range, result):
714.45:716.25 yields 15.53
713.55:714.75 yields 16.72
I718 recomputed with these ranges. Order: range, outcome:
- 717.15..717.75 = 15.13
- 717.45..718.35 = 16.23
